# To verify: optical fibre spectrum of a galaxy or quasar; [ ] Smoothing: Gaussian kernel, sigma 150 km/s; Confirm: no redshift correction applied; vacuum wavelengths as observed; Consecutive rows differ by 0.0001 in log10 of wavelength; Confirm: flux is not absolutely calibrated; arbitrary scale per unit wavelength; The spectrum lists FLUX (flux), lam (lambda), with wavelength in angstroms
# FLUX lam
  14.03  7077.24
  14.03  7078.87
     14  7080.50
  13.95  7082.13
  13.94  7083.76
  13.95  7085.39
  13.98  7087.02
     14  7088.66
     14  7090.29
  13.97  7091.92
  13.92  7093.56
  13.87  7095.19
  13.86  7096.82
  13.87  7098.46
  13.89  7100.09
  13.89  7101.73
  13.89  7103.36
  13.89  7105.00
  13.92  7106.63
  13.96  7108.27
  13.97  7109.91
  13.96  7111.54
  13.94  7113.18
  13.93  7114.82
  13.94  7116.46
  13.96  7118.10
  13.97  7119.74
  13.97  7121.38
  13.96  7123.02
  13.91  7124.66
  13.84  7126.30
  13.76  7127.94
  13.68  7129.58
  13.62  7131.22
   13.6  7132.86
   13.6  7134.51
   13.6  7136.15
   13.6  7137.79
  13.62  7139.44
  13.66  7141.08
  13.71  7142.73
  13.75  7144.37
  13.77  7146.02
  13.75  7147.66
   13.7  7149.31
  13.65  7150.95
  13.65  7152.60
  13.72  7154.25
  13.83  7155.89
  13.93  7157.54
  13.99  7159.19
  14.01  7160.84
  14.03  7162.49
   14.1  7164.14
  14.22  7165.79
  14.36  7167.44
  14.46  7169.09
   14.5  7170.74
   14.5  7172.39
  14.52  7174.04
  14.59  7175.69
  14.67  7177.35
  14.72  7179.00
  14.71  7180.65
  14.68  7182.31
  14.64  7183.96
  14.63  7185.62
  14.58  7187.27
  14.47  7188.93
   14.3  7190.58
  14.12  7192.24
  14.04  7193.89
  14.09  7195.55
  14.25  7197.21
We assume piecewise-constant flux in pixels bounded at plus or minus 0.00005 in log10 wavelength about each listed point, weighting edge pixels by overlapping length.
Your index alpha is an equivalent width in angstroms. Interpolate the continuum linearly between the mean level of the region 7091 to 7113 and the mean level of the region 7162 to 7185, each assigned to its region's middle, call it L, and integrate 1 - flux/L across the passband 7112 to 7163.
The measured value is 1.4 angstroms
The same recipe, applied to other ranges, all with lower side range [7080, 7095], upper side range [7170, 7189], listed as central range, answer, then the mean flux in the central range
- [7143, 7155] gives 0.6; 13.7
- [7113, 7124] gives 0.2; 13.9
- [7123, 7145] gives 0.9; 13.7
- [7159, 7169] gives 0.2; 14.1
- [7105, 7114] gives 0.1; 14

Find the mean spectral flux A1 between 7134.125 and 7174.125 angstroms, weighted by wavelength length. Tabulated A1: 13.9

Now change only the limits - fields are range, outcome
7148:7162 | 13.8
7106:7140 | 13.8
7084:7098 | 13.9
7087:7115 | 13.9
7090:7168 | 13.9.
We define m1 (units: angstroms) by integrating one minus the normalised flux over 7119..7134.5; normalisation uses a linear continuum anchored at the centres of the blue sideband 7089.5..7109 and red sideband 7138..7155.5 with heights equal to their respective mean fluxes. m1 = -0.01 angstroms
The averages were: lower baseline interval 13.9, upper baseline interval 13.7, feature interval 13.8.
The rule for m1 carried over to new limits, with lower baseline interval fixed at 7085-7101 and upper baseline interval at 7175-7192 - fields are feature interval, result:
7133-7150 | 0.71 angstroms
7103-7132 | 0.43 angstroms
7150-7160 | 0.40 angstroms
